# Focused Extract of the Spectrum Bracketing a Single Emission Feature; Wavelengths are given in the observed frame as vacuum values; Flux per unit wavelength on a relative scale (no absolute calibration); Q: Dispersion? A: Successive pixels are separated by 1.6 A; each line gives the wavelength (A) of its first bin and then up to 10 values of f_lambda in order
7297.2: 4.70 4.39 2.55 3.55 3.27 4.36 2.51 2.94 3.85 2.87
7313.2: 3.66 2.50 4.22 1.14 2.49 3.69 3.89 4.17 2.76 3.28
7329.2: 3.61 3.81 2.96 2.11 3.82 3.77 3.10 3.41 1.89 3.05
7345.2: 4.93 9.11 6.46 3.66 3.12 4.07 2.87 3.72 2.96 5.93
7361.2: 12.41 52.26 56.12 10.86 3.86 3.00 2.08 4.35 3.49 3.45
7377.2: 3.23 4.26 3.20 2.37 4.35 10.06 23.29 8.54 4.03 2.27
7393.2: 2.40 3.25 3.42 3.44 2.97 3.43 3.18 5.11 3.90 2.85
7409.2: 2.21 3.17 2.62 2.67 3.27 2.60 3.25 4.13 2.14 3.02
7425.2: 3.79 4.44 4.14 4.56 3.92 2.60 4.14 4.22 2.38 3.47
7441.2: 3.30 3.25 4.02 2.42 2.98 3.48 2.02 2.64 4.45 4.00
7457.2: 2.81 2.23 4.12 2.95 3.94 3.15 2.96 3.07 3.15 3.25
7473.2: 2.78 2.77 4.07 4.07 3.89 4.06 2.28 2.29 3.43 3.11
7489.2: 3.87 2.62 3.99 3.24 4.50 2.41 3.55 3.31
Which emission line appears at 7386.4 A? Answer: [N II]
